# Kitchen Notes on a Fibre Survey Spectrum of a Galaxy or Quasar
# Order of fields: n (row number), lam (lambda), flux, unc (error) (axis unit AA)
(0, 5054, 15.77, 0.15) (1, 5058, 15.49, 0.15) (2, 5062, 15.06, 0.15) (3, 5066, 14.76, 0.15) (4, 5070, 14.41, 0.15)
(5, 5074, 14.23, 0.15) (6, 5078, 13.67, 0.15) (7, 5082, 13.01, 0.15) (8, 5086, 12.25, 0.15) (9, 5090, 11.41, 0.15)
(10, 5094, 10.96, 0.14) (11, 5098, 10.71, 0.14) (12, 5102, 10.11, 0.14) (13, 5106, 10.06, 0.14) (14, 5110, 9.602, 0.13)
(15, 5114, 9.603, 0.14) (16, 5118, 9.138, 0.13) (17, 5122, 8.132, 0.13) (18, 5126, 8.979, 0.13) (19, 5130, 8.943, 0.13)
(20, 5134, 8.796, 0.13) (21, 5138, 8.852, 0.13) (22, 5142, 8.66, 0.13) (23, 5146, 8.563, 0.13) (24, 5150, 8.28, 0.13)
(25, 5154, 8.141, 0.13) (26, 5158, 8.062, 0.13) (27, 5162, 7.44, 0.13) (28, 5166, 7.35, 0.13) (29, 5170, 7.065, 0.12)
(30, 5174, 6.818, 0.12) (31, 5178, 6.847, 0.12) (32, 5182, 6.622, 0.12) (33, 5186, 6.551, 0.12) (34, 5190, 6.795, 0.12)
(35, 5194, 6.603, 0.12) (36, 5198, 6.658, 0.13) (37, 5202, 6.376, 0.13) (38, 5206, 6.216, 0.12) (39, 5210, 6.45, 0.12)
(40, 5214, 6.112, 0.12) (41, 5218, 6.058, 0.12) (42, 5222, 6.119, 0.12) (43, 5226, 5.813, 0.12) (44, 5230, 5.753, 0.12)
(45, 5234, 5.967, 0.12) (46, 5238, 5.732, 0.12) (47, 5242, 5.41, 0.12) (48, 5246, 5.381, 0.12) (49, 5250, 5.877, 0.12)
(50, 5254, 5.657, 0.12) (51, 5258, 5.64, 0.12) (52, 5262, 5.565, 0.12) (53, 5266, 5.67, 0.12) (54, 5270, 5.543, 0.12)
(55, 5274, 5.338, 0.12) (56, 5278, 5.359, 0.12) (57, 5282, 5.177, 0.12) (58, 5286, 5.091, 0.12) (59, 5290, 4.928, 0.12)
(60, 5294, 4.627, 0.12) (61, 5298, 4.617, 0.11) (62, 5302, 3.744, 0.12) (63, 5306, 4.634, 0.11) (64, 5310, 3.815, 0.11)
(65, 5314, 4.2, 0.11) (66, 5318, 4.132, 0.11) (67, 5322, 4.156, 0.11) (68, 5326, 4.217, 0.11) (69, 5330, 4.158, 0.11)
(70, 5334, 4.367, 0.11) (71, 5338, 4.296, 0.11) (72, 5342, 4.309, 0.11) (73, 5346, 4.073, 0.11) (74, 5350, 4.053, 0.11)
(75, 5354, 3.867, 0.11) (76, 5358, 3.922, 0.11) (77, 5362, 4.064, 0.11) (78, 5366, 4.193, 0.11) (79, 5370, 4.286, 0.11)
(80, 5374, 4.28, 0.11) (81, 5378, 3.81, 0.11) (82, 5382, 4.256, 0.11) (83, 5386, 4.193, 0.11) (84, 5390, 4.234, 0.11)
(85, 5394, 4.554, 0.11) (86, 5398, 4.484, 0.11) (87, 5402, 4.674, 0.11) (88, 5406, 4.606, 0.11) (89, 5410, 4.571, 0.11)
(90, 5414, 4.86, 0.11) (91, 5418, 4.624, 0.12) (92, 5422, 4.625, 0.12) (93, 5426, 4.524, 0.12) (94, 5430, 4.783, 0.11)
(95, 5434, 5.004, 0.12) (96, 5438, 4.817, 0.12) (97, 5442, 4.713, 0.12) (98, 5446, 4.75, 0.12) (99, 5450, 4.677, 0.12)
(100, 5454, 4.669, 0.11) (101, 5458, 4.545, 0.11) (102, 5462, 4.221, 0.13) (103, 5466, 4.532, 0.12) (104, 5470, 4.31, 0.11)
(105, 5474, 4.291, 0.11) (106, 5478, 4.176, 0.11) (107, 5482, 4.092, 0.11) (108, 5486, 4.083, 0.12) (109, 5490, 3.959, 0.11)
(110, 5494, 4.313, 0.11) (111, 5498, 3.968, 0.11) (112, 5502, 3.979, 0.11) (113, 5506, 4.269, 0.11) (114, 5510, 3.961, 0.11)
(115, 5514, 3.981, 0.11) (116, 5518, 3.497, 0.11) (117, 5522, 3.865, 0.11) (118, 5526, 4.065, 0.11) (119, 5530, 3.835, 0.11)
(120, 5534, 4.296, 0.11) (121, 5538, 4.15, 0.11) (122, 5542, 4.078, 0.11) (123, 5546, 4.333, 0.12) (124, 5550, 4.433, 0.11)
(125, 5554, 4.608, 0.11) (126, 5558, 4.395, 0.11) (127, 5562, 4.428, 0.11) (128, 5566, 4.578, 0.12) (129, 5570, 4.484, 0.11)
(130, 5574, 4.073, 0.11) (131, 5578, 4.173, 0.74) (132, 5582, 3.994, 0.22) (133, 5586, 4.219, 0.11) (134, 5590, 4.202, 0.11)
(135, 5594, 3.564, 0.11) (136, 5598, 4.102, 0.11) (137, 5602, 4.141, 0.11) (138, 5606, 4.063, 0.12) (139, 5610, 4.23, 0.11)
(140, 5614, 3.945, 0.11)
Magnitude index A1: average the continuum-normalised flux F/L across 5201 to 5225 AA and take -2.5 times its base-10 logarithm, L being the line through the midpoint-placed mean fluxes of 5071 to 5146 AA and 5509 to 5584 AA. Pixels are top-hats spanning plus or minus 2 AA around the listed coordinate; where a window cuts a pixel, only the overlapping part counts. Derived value 0.39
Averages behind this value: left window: 10.4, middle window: 6.2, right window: 4.17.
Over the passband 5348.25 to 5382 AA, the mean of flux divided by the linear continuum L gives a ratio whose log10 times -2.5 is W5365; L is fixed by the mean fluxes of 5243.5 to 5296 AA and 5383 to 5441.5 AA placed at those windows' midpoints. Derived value 0.19 mag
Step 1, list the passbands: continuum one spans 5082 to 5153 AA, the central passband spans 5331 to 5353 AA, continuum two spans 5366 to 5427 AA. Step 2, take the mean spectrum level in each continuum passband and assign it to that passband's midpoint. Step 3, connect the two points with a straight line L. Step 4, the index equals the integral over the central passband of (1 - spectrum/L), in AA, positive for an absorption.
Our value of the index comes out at 5.1 AA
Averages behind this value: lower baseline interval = 9.67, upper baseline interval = 4.43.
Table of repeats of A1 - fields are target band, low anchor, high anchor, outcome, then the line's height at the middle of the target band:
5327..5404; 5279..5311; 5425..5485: 0.092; 4.59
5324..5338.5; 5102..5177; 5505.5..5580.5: 0.450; 6.44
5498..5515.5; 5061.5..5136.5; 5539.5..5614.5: 0.282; 5.24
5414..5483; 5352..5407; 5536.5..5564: -0.070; 4.28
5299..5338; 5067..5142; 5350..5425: 0.370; 5.89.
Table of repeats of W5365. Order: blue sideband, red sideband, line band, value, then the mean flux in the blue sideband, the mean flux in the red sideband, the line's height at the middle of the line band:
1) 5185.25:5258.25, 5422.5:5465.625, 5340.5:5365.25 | 0.28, 6.06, 4.66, 5.24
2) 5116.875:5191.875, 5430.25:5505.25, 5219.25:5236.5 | 0.19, 7.88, 4.4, 7.07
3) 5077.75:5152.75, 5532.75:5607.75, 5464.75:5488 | 0.26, 9.88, 4.23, 5.39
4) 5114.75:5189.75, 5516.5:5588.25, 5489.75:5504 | 0.16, 7.96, 4.2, 4.72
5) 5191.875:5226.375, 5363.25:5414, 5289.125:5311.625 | 0.21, 6.29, 4.36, 5.31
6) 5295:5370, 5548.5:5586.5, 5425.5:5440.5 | -0.14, 4.17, 4.34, 4.24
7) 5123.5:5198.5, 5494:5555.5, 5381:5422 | 0.18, 7.71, 4.09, 5.32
